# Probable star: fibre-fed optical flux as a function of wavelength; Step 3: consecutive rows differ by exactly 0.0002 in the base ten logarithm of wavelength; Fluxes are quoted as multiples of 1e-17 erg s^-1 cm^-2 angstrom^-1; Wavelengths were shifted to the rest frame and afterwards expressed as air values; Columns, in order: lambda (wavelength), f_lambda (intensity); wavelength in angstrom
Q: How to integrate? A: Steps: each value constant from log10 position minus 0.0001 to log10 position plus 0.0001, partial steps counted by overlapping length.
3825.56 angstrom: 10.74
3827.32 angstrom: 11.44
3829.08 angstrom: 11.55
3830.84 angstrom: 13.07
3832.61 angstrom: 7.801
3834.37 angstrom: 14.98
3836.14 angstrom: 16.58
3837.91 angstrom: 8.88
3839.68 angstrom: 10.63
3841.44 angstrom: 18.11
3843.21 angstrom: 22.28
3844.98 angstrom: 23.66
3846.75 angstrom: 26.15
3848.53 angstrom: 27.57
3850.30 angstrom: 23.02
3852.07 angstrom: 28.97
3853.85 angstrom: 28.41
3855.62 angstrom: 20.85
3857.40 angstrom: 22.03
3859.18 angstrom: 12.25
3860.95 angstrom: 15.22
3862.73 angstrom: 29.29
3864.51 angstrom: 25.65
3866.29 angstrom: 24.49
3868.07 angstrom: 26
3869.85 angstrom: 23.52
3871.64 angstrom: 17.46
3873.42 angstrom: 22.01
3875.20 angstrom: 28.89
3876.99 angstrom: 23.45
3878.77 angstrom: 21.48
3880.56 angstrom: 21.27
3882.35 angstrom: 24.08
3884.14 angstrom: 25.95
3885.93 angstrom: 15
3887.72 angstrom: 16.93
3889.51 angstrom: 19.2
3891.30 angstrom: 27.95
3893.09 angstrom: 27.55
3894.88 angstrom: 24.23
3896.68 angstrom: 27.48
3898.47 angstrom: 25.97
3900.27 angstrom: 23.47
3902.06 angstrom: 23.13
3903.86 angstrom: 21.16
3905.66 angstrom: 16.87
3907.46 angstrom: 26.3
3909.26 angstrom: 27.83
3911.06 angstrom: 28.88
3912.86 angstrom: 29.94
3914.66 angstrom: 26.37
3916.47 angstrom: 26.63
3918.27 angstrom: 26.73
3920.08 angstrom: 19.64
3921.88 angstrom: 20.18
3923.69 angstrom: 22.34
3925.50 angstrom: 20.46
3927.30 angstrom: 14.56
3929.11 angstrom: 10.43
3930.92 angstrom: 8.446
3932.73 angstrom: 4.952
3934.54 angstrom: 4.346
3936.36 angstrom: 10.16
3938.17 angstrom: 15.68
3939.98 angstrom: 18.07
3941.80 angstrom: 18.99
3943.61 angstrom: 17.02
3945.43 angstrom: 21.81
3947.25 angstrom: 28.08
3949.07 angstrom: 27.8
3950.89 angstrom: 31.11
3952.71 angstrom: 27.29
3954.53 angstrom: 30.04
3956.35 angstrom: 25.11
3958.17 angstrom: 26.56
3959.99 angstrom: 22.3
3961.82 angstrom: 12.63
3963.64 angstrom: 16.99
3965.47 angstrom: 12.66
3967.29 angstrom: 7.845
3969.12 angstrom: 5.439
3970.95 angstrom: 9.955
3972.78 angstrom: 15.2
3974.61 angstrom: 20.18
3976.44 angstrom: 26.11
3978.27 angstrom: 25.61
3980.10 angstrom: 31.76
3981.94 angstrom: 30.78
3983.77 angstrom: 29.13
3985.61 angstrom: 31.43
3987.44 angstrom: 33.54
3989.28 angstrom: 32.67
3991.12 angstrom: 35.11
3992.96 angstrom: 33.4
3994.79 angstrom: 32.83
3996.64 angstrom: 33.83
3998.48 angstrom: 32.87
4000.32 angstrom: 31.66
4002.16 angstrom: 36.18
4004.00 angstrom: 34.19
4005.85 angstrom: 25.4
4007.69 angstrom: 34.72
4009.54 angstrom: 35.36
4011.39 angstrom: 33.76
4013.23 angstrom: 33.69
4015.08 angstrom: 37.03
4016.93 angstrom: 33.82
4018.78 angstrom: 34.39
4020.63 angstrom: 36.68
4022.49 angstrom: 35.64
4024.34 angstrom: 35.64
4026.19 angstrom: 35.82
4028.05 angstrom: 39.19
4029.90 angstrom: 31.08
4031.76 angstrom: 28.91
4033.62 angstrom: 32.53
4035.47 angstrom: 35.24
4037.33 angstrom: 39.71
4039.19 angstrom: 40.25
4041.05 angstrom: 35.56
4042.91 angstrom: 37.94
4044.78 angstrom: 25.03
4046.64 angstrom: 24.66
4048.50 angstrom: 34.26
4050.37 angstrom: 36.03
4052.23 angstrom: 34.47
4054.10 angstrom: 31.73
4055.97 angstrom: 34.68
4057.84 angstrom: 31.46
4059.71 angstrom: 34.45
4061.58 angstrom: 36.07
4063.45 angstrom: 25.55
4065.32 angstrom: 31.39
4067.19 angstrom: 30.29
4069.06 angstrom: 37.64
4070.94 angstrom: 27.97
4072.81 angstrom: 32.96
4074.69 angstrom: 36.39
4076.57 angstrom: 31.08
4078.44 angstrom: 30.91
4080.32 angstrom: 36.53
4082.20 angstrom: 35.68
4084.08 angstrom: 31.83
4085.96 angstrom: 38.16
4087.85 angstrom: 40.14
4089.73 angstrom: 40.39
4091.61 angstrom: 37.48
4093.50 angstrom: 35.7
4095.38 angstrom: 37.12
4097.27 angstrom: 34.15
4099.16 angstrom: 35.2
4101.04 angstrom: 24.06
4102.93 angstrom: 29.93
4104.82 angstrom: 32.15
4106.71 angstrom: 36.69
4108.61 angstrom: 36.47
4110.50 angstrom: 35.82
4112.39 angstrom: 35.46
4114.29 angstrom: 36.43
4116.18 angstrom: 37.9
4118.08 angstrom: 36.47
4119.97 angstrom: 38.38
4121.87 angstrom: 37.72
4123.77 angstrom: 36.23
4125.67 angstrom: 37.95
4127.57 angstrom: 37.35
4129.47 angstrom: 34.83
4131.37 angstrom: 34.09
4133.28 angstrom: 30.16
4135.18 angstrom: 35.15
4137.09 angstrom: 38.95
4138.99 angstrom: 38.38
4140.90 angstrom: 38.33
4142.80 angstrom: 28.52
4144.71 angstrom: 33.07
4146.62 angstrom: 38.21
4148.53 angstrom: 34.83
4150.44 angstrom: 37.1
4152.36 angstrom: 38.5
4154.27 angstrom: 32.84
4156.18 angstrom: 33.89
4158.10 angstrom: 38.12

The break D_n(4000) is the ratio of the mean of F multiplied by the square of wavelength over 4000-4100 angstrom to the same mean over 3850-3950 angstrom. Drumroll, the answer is 1.71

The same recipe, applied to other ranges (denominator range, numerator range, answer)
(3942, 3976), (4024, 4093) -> 1.79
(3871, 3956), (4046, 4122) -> 1.72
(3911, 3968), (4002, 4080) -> 1.79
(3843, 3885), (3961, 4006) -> 1.16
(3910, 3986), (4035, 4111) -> 1.77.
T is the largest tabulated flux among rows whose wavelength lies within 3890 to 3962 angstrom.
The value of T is 31.11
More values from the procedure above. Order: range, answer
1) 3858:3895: 29.29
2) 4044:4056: 36.03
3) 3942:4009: 36.18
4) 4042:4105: 40.39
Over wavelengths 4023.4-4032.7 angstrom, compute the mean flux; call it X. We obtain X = 34.1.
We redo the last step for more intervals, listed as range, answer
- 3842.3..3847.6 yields 24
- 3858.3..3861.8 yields 13.8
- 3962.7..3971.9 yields 10.6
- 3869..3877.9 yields 23.1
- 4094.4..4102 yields 32.7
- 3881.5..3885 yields 25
